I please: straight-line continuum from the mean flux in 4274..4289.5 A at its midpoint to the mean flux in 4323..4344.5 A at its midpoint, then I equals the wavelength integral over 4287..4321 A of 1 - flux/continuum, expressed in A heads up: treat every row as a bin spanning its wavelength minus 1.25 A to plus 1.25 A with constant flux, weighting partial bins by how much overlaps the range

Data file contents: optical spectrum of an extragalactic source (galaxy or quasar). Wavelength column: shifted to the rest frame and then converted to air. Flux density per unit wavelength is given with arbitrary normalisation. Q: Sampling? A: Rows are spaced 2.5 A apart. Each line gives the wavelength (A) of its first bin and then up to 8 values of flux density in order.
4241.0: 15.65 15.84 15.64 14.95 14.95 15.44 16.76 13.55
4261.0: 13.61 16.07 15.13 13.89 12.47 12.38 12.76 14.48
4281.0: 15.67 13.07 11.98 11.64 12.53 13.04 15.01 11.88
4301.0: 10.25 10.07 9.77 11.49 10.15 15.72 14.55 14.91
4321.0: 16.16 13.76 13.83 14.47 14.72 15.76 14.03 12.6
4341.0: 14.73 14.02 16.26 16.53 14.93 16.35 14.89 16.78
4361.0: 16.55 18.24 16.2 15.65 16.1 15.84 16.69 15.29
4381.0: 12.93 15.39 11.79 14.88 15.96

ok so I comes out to 2.9 A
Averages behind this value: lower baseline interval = 13.2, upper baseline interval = 14.2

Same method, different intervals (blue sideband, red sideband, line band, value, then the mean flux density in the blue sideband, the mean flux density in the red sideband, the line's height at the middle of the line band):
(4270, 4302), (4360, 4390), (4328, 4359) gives -1.1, 12.9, 15.5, 14.5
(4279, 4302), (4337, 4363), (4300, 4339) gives 2.4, 12.9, 15.4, 14.1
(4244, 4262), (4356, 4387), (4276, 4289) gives 1.5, 15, 15.6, 15.2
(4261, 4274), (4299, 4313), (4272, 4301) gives -1.5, 14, 10.7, 12.4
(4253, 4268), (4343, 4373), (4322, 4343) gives 2.1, 15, 16.1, 15.8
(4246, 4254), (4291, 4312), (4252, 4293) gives -0.7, 15.2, 11.5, 13.6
